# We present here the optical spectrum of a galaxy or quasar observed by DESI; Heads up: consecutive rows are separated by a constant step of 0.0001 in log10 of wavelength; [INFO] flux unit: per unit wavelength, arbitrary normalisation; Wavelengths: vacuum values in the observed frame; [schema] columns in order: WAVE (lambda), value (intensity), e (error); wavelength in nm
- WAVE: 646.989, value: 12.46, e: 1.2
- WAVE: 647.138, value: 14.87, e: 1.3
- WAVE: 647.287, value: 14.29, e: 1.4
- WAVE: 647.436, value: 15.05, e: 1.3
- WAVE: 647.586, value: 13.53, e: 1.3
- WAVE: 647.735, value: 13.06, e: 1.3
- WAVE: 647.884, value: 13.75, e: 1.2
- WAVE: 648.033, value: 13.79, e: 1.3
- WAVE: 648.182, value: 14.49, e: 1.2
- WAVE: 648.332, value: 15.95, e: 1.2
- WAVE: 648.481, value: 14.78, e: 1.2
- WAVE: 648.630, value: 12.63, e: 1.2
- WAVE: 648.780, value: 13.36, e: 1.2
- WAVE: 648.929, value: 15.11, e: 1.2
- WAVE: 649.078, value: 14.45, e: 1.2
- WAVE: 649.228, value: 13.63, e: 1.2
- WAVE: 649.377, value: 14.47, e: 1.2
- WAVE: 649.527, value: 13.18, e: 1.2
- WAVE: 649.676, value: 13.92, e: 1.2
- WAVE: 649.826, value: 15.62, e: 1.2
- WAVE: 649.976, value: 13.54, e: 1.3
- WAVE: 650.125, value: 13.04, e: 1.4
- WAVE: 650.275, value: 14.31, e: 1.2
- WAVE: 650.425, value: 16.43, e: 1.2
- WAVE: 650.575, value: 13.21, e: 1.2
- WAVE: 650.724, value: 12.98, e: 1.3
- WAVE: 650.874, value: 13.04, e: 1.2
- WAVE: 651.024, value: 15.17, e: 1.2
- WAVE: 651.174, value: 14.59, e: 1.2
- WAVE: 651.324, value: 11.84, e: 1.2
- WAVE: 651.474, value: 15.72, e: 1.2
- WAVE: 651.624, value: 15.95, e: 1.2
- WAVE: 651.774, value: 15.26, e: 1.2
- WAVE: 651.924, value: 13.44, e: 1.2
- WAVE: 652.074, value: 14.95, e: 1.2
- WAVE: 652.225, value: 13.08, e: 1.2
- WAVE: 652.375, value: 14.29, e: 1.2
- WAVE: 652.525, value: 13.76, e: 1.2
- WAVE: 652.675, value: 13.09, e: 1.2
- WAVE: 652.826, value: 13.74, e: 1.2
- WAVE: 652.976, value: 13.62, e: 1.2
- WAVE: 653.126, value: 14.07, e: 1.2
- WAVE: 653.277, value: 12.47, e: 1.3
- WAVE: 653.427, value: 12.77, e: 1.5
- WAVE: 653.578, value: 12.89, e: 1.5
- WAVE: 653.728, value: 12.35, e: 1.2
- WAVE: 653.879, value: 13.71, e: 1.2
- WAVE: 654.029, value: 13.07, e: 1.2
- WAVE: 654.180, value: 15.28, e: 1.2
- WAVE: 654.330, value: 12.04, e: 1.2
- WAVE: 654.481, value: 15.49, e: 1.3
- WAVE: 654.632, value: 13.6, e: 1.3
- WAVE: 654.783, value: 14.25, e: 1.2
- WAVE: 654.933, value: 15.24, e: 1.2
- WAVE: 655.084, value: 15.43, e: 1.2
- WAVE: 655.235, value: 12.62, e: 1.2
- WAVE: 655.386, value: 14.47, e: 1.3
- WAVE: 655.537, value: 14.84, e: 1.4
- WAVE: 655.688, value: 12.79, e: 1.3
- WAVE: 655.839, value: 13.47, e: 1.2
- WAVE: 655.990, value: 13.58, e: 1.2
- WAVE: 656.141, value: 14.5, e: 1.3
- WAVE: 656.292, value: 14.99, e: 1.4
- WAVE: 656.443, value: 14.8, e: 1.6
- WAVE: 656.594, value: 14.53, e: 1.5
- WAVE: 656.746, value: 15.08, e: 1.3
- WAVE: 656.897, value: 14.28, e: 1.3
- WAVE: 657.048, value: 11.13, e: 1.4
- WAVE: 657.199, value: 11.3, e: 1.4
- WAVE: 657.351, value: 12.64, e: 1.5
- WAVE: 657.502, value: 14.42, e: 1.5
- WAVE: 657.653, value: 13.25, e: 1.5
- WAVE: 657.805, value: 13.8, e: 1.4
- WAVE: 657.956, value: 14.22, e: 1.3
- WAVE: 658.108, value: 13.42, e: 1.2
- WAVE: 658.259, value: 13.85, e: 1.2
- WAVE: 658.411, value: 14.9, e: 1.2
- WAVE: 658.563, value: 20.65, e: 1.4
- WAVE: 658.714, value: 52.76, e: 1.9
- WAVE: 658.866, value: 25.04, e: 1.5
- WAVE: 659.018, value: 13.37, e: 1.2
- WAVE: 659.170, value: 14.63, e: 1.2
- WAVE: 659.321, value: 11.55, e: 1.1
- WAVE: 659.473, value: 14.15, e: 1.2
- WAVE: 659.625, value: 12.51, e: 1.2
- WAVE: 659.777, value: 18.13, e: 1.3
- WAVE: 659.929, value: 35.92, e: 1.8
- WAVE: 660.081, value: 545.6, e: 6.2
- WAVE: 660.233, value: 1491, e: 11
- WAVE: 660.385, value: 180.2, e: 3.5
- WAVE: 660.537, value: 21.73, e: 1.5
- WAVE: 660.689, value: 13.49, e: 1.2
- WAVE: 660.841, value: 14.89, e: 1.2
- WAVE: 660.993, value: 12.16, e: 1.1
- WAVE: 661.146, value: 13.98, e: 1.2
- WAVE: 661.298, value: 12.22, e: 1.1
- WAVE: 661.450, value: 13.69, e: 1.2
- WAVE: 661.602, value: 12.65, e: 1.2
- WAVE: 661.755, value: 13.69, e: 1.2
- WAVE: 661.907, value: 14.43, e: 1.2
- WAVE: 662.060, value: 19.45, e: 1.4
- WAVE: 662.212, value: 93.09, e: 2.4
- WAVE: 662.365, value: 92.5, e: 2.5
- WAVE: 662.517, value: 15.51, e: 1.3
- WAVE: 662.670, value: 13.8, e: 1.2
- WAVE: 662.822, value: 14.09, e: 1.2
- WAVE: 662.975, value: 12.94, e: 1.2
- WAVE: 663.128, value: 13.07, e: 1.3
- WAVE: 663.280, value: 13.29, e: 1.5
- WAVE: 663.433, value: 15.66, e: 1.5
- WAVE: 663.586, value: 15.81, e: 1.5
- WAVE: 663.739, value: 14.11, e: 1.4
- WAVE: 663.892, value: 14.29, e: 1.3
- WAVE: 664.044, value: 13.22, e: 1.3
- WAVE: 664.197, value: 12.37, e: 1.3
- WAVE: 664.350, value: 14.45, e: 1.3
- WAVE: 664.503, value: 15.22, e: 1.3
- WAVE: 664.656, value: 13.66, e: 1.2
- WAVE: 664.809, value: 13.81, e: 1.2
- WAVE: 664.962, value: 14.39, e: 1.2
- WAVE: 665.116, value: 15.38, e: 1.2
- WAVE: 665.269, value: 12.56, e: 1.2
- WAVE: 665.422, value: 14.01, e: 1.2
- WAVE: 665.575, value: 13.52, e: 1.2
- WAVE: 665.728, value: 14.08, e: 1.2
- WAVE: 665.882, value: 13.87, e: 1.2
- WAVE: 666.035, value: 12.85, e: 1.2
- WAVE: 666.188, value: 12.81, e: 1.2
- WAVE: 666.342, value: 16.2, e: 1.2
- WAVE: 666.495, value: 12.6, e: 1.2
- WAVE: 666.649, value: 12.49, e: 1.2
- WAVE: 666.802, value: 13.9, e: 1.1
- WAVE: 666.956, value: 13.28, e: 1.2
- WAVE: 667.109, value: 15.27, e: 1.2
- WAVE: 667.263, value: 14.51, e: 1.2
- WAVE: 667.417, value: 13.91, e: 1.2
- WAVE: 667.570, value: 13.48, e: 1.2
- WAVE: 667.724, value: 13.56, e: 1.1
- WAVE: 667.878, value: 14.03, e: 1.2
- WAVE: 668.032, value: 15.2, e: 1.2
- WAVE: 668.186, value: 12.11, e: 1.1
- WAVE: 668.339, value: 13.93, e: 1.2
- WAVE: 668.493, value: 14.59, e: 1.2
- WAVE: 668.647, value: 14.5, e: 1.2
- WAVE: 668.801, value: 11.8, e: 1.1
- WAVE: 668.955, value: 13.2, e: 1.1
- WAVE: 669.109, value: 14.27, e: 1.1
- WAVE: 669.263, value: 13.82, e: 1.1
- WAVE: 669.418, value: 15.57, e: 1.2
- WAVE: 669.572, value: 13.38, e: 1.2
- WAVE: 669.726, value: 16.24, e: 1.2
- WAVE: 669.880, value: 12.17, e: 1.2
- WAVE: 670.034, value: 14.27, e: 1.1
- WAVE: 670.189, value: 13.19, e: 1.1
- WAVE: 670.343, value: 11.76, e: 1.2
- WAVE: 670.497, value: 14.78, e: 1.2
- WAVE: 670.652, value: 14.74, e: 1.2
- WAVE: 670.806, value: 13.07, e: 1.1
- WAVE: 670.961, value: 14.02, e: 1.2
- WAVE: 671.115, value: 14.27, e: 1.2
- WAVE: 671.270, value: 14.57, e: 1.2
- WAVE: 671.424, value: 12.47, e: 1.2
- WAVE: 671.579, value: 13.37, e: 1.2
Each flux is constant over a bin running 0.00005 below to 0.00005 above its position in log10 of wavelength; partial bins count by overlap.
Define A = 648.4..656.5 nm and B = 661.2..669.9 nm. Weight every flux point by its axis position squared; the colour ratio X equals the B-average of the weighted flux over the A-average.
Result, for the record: 1.25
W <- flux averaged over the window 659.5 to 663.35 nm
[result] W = 107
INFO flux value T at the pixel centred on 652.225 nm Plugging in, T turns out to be 13.08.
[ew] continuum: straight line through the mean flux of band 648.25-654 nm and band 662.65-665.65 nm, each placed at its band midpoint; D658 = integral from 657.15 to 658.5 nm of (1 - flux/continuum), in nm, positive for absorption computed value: 0.031 nm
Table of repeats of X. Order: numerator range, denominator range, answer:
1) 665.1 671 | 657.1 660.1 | 0.41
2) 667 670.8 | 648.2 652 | 1.03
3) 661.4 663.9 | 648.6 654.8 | 1.79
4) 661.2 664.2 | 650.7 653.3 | 1.64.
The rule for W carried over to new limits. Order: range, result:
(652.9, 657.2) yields 13.8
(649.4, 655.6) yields 14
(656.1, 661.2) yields 81.3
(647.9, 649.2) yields 14.3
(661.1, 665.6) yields 19.5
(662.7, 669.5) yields 13.9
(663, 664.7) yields 14.1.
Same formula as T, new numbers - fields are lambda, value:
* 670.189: 13.19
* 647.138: 14.87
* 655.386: 14.47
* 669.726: 16.24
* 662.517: 15.51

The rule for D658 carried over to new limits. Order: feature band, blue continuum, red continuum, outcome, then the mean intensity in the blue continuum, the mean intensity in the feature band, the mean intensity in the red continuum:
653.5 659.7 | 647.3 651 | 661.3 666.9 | 0.411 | 14.1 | 15.1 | 18.3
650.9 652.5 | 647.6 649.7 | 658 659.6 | 0.122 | 14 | 14.4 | 19.1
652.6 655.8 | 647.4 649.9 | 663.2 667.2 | 0.087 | 14.1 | 13.7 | 14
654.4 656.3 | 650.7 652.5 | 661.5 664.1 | 0.342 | 14.2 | 14.2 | 23.6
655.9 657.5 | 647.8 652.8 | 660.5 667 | 0.217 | 14.1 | 13.7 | 17.8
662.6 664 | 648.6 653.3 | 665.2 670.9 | -0.026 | 14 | 14.1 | 13.8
